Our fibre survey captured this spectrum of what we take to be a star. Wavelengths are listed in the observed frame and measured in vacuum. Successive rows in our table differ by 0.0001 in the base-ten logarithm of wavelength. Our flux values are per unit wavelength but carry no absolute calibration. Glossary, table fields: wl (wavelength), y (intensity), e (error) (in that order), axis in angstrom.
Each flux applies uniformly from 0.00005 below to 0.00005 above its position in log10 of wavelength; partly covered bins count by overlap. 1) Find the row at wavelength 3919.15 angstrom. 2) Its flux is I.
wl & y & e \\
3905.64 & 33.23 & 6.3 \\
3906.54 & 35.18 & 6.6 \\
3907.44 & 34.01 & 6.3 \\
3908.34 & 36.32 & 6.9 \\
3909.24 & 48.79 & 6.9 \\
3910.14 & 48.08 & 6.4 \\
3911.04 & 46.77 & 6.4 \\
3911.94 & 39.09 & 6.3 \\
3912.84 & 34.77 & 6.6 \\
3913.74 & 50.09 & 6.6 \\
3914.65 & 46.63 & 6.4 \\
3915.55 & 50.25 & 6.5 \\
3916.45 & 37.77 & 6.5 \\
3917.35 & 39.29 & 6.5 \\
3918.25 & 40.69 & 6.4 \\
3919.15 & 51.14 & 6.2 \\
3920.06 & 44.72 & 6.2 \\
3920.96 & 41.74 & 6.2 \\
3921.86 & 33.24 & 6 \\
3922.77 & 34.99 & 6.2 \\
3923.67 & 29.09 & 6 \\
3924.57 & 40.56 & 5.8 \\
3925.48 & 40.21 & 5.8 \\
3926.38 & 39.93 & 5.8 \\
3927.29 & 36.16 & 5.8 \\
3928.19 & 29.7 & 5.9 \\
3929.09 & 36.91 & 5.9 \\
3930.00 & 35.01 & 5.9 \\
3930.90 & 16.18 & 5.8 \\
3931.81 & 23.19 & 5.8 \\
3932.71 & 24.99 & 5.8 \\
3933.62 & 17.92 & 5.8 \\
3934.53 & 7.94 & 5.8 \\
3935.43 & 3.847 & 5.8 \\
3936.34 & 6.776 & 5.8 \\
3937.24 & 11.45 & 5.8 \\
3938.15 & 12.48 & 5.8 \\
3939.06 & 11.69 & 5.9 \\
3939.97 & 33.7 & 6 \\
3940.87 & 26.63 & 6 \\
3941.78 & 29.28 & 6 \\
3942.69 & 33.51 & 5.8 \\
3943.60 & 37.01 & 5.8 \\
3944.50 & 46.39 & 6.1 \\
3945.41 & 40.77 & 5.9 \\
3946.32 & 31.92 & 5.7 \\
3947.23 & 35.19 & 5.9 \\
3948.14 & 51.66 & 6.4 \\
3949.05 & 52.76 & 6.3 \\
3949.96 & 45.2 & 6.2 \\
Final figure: 51.14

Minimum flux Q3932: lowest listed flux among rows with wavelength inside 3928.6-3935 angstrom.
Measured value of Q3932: 7.94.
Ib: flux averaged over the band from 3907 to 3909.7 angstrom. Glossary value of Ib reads 39.8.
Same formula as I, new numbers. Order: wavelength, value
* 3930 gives 35.01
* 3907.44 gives 34.01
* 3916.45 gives 37.77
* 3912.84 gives 34.77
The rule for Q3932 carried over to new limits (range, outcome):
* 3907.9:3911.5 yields 36.32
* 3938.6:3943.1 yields 11.69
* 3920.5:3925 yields 29.09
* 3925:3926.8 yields 39.93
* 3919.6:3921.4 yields 41.74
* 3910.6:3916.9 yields 34.77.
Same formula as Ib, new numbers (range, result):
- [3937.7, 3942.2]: 22.7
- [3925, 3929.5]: 36.6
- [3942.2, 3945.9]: 39.3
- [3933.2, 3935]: 12.7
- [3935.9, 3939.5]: 10.6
